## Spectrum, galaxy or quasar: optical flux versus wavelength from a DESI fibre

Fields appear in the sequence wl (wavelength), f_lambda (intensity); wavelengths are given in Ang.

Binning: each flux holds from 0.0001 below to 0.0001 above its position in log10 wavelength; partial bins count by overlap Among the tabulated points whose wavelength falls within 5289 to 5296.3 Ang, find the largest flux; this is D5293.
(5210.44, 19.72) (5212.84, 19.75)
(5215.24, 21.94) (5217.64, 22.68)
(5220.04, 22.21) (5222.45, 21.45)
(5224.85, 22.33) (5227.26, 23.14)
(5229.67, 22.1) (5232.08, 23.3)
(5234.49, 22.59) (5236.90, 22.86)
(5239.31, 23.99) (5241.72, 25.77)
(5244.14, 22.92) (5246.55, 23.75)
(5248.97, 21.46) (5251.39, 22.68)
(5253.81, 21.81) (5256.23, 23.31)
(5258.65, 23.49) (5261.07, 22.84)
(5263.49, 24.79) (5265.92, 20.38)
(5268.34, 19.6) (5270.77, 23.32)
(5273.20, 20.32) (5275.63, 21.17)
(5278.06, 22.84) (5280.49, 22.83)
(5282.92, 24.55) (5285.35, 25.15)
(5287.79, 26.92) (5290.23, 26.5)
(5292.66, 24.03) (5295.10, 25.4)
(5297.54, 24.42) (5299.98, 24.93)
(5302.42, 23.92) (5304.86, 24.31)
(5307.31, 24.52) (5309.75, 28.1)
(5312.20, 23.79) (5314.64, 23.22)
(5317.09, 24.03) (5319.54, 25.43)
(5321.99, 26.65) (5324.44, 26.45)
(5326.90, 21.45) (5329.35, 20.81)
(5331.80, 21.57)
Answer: 26.5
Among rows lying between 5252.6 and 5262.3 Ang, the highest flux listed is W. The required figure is 23.49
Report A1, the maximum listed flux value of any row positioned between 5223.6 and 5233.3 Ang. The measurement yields 23.3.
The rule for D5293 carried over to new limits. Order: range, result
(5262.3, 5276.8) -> 24.79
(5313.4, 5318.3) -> 24.03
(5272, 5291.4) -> 26.92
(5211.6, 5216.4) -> 21.94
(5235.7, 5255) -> 25.77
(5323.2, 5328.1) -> 26.45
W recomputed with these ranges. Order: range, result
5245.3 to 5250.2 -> 23.75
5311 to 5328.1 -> 26.65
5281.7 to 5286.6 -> 25.15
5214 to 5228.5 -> 23.14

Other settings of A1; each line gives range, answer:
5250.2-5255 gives 22.68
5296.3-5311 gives 28.1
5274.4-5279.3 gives 22.84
